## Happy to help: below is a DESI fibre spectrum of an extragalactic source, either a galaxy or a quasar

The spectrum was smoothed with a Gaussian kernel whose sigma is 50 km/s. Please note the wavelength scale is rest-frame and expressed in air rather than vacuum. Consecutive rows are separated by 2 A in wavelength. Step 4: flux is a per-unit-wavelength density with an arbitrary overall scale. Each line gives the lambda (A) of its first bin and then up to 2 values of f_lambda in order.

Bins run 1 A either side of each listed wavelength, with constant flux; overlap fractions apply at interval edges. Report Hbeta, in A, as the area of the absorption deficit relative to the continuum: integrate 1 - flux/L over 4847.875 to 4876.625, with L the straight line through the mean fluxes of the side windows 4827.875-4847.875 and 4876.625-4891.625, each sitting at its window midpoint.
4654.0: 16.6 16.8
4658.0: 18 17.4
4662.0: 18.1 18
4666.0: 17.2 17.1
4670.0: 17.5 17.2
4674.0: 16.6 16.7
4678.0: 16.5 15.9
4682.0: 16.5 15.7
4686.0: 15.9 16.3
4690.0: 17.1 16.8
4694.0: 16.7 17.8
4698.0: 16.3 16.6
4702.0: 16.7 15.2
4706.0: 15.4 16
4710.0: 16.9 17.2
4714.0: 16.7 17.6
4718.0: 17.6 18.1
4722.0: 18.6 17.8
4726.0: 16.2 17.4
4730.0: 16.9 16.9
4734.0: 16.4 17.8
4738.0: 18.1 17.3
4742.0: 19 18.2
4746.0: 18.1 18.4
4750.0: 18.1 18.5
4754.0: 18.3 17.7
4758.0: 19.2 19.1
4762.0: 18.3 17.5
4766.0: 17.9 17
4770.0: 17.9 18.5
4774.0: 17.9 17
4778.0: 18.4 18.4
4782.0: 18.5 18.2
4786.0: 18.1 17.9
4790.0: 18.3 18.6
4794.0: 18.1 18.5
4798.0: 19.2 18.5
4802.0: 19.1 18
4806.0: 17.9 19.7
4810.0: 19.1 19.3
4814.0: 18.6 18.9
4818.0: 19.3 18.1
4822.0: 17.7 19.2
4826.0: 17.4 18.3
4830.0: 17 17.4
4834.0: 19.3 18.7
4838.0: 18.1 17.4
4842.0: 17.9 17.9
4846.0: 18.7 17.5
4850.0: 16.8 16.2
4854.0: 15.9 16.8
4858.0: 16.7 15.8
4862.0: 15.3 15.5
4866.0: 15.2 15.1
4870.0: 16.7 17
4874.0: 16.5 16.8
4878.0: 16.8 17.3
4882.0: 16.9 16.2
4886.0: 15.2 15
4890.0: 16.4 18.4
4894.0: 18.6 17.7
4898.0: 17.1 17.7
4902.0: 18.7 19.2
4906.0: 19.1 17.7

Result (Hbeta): 1.6 A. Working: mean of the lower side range 18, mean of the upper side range 16.4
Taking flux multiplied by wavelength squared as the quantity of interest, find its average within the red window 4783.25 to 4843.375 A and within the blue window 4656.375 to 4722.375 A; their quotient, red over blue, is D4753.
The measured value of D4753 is 1.15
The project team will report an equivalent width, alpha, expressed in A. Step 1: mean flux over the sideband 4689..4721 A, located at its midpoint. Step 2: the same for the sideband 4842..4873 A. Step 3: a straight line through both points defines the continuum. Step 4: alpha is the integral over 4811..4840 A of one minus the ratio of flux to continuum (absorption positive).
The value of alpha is -3.1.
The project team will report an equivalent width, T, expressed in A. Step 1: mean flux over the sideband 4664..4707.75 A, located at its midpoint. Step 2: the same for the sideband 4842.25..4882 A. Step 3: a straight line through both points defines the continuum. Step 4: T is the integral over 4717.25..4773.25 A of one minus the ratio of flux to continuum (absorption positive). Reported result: -4.4 A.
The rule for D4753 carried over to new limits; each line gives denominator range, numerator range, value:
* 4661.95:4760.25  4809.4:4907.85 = 1.07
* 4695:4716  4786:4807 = 1.16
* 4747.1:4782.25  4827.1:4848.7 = 1.02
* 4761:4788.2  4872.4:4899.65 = 0.98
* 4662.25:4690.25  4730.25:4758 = 1.10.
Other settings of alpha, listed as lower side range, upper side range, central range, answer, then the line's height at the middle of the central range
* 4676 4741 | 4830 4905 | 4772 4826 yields -4.8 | 17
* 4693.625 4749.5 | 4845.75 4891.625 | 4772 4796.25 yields -1.9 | 16.9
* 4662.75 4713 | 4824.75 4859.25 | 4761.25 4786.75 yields -1.2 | 17.1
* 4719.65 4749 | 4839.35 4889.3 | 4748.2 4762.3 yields -0.8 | 17.5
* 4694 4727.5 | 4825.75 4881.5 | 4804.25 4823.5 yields -2.0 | 17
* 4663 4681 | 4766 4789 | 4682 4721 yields 1.3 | 17.2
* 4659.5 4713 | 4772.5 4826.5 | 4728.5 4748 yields -0.2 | 17.5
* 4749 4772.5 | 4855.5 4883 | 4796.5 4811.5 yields -1.2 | 17.4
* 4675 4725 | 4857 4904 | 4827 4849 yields -1.7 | 16.7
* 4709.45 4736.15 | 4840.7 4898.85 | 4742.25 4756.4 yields -0.9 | 17.2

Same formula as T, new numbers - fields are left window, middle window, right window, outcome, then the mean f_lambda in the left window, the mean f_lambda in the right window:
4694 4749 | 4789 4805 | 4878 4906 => -1.18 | 17.2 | 17.3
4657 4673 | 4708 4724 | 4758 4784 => 0.33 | 17.6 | 18.1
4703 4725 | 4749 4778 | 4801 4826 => -0.38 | 17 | 18.7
